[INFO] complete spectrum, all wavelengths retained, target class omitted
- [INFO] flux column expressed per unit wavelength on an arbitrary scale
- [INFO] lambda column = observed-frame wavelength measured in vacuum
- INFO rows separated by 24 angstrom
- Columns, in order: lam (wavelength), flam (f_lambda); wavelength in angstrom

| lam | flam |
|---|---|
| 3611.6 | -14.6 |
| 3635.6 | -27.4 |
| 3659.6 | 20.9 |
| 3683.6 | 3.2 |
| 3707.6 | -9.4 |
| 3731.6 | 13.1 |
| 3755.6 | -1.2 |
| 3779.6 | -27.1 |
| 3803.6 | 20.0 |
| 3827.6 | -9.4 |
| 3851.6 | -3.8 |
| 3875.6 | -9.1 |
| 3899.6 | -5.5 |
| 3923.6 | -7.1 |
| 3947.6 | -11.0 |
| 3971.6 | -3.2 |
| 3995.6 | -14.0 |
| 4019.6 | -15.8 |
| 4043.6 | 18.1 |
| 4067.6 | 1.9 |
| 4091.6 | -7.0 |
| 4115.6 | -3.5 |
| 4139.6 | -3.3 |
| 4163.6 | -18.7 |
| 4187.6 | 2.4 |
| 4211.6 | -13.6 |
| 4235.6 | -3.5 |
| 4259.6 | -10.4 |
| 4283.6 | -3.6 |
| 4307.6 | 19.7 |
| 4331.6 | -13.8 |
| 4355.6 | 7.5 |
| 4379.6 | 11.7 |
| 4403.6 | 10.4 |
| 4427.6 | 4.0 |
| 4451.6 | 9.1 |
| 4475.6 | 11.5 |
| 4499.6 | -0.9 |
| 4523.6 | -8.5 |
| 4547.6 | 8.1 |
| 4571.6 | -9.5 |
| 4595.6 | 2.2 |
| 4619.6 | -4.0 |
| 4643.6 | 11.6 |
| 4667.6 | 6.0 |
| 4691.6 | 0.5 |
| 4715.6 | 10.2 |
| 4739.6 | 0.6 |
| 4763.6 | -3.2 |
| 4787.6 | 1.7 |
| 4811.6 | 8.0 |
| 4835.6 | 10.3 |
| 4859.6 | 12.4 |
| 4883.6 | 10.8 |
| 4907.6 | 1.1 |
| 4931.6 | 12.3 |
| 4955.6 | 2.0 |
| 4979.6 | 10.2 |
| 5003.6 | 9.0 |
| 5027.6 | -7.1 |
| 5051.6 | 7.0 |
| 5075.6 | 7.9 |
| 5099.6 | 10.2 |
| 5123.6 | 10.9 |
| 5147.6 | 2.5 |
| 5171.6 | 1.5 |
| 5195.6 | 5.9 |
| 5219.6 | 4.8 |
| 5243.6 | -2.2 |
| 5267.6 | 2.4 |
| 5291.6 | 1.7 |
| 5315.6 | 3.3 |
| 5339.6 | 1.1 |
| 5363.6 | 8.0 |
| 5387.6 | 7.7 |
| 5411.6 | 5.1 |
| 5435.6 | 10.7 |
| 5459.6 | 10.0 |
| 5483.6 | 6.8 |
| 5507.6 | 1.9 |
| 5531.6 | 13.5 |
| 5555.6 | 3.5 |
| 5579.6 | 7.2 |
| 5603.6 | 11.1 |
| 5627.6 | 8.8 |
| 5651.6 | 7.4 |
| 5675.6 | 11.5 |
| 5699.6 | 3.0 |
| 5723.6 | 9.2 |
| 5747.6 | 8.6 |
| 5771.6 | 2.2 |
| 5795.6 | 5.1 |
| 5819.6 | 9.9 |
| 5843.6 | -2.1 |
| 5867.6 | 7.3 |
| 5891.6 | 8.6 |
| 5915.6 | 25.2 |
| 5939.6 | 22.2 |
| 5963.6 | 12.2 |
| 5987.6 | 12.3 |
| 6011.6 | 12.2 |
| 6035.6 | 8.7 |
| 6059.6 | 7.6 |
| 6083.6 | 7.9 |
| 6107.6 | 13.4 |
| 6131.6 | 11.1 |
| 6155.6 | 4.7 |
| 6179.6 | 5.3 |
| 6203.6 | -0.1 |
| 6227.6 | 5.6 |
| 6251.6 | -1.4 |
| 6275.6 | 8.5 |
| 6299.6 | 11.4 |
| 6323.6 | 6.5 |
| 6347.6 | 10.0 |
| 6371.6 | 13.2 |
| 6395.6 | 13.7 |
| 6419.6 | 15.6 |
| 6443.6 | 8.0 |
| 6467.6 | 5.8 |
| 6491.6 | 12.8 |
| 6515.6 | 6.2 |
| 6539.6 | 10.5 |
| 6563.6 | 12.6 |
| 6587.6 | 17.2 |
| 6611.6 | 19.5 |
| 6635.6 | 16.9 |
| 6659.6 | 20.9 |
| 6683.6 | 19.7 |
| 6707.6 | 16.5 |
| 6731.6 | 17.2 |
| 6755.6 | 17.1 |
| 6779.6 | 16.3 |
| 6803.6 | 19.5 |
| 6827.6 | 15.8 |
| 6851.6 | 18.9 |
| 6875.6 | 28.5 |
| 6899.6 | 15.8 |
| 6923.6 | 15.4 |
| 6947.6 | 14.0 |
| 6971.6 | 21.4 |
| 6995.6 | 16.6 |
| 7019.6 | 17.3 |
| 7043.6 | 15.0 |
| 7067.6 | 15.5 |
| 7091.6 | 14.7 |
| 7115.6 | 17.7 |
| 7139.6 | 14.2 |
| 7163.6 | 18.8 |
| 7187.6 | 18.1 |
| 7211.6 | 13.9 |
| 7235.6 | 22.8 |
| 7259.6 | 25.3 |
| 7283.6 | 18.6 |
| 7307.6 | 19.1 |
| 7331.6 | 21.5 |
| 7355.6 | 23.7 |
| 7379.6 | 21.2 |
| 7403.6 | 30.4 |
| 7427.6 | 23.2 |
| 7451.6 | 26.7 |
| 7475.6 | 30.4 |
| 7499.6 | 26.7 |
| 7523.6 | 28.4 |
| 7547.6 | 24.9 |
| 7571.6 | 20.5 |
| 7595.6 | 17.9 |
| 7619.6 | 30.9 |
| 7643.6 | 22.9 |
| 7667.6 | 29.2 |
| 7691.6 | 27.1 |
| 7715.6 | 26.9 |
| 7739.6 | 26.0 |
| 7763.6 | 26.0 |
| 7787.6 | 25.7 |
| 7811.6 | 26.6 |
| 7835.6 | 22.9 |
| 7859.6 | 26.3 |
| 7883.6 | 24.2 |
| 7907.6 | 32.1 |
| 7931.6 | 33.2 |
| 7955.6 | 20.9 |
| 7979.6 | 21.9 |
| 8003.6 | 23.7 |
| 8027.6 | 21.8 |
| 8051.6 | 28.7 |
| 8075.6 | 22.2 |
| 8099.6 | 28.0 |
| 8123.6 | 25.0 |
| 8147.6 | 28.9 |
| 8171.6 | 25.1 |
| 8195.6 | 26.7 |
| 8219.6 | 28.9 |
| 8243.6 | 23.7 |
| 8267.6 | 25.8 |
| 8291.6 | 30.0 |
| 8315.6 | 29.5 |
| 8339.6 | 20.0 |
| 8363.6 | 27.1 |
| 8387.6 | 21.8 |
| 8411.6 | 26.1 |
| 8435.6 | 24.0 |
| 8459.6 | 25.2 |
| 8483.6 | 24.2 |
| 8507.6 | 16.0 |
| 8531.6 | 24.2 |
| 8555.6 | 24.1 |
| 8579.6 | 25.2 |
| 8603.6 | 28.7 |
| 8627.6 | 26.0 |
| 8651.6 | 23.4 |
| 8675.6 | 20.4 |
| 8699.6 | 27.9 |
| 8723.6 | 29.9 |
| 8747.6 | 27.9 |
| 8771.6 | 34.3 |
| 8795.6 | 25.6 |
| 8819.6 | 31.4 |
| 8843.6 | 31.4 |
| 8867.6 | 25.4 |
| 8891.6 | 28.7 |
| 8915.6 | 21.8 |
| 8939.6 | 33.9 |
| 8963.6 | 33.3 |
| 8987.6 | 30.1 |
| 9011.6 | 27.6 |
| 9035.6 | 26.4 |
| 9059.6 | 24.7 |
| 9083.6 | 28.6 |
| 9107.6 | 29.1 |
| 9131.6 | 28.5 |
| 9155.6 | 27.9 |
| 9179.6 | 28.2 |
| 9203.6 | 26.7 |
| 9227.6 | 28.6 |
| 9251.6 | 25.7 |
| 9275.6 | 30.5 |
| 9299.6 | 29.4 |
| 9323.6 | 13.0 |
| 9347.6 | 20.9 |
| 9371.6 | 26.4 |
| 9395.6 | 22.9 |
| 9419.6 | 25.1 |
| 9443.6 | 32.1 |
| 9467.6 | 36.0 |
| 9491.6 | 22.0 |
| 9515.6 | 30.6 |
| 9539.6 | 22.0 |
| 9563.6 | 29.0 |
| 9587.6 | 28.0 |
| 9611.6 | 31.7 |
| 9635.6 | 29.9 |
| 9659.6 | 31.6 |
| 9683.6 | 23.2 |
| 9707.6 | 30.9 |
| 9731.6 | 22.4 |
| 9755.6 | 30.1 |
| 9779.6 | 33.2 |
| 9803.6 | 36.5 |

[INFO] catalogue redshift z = 0.64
